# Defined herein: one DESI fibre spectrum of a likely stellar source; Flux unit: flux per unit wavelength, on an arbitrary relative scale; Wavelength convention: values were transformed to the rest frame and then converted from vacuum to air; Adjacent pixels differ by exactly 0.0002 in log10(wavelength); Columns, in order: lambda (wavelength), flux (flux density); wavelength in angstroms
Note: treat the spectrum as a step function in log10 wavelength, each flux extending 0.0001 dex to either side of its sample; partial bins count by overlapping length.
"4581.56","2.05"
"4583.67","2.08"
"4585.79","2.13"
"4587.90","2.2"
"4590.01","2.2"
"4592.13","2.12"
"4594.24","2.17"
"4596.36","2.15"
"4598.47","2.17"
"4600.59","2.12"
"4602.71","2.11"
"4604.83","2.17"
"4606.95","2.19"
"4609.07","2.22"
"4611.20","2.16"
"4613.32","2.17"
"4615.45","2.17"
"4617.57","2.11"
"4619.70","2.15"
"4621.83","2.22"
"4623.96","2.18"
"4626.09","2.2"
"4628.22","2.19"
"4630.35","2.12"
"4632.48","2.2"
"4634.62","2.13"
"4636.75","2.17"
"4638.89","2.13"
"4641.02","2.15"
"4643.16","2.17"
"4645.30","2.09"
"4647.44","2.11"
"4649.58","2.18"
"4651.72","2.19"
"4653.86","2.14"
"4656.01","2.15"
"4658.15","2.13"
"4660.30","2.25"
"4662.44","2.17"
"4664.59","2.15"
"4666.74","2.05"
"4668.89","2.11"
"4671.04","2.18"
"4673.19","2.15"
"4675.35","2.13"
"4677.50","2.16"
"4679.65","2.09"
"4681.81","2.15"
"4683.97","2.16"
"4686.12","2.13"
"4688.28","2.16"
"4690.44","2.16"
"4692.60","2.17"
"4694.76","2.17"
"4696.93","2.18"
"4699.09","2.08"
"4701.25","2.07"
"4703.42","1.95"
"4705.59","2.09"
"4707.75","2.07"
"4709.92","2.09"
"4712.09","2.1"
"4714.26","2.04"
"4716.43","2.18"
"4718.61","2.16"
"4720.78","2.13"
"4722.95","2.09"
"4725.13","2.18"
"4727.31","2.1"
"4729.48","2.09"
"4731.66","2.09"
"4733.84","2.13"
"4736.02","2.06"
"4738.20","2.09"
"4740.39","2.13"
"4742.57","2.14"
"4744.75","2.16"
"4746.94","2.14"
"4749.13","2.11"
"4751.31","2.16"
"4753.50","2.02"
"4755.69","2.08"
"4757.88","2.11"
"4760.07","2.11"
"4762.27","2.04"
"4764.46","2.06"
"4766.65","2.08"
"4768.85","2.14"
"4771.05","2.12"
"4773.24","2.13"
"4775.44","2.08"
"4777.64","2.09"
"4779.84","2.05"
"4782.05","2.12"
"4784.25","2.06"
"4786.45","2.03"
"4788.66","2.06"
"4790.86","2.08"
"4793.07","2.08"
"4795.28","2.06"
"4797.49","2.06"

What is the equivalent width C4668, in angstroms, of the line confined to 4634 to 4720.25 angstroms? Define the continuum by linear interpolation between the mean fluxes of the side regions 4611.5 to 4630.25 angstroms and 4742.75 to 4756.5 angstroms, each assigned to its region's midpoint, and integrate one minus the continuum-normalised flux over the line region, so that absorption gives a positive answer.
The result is 0.56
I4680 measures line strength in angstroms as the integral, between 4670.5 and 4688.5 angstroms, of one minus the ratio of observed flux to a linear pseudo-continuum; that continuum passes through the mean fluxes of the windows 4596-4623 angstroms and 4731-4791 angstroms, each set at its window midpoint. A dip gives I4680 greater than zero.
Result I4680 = -0.1 angstroms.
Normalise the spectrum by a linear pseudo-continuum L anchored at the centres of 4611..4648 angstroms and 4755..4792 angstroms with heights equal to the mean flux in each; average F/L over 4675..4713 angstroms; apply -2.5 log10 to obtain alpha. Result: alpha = 0.00 mag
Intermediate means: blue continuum 2.16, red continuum 2.08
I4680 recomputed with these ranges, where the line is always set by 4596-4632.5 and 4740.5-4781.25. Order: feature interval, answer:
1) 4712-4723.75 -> 0.0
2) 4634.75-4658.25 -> 0.1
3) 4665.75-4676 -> 0.1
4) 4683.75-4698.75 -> -0.2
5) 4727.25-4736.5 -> 0.1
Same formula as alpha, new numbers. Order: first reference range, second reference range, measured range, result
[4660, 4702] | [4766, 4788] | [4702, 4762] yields 0.01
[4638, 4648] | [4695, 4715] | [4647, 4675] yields -0.02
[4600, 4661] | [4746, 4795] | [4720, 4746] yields 0.00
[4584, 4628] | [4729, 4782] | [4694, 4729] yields 0.01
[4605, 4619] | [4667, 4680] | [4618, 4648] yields 0.00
